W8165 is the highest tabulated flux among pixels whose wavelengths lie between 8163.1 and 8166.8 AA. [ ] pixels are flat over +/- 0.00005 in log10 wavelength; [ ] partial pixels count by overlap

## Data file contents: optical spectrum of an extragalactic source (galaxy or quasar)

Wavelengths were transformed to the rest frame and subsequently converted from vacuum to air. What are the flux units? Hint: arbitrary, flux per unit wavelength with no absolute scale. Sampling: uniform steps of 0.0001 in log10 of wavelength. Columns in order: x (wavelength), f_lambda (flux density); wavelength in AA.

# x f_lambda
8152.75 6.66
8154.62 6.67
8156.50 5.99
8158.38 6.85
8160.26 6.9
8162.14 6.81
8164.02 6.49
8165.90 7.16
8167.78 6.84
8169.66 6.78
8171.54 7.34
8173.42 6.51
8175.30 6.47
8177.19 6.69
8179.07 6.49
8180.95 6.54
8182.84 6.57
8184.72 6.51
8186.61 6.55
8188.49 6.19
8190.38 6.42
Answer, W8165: 7.16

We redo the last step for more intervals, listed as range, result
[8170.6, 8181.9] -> 7.34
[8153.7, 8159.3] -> 6.85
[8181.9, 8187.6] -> 6.57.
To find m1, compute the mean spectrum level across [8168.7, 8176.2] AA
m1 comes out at 6.78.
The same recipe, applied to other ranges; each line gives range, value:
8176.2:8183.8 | 6.57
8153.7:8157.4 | 6.33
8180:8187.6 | 6.54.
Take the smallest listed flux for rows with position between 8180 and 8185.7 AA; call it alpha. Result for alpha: 6.51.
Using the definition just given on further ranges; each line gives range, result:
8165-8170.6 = 6.78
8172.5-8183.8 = 6.47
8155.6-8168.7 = 5.99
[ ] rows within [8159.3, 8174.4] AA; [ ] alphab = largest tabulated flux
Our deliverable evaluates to 7.34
